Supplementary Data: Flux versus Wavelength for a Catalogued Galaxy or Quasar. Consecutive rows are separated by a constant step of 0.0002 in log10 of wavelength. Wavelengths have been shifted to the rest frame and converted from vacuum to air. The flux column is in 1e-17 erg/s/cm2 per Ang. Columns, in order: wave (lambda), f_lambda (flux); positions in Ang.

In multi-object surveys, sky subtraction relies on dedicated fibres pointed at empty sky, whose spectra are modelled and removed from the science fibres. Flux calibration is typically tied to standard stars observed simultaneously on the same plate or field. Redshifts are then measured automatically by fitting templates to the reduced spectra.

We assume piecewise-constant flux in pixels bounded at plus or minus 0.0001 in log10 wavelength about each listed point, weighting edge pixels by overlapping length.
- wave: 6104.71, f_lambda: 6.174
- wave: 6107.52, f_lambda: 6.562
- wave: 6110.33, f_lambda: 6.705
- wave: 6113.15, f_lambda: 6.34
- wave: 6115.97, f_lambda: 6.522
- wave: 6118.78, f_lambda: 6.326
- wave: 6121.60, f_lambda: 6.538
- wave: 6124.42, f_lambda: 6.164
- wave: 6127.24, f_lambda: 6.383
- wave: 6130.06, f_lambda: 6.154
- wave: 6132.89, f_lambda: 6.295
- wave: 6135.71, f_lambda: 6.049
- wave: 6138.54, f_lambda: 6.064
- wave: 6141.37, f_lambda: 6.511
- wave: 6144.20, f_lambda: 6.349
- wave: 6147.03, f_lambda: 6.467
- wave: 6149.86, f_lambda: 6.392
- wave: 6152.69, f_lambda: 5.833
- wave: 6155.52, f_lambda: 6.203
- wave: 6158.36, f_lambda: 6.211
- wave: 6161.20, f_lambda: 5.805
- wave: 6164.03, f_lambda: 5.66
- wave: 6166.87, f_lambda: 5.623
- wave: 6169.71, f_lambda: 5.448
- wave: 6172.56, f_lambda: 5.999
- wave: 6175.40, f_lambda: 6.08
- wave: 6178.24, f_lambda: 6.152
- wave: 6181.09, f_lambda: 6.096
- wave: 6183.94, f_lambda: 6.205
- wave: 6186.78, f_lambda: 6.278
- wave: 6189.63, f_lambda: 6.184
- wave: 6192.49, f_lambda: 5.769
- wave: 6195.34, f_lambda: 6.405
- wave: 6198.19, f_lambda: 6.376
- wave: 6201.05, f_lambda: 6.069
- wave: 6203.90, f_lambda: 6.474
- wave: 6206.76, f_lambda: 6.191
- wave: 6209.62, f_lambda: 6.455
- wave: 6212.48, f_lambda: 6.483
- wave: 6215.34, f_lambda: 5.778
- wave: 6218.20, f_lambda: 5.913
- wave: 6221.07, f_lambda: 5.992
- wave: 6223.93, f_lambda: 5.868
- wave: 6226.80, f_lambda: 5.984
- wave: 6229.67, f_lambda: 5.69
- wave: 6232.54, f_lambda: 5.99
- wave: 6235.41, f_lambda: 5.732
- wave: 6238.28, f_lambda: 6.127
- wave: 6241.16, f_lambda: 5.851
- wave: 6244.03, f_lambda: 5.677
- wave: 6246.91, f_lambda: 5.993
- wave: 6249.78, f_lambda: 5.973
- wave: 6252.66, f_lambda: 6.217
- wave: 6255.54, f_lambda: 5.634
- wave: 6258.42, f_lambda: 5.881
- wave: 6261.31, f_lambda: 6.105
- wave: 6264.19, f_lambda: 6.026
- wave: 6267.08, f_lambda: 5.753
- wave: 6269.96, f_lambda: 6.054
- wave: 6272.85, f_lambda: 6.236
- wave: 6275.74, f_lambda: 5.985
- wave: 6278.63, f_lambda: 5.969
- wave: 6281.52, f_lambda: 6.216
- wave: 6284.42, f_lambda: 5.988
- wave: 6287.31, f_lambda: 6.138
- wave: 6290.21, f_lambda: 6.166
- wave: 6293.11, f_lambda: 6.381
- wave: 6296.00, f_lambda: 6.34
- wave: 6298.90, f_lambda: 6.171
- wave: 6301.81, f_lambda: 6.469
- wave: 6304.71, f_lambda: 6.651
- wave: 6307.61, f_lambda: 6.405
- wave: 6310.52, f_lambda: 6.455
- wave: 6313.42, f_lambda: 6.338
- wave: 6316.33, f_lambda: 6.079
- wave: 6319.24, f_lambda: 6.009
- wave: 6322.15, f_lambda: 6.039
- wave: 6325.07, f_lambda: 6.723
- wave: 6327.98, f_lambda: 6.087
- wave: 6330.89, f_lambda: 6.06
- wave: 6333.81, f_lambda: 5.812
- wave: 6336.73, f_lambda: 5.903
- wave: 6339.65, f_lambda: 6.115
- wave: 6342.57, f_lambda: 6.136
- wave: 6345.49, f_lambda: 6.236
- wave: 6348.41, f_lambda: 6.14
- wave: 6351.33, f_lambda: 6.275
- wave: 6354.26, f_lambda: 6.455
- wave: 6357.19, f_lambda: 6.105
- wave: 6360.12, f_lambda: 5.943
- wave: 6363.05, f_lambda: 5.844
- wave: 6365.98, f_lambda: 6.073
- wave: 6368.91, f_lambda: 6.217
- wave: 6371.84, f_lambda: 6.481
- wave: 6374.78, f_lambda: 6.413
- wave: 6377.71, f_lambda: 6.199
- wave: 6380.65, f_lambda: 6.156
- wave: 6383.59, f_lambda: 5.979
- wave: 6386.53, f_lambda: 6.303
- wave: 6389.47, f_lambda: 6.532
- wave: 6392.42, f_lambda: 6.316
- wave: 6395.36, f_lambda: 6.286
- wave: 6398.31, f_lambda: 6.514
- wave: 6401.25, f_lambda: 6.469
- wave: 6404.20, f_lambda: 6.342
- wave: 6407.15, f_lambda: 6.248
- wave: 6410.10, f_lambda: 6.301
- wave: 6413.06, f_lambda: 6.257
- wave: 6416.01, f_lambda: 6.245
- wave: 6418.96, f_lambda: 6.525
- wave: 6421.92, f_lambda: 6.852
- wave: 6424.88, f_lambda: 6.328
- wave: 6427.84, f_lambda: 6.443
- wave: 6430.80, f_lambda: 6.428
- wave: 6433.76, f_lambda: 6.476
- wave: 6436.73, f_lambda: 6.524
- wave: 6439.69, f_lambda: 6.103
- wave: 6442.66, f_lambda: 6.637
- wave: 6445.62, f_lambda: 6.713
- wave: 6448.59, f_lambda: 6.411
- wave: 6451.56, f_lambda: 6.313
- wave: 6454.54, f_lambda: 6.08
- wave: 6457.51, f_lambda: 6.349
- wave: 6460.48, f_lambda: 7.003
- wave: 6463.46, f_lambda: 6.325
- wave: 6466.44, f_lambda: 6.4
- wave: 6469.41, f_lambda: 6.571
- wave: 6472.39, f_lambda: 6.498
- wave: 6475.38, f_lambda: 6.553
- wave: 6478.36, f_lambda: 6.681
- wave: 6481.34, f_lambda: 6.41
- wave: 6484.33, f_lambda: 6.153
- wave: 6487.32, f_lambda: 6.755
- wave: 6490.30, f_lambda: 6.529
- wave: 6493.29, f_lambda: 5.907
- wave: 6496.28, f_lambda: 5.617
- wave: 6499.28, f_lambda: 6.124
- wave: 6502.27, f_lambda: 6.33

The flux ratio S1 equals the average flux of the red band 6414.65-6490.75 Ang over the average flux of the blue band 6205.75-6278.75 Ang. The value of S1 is 1.1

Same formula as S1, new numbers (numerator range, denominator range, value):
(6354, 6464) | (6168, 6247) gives 1.05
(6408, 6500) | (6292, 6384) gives 1.03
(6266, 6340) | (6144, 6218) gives 1.01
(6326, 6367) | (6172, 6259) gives 1.01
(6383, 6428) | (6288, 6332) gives 1.01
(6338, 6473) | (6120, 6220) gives 1.03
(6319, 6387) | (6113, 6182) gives 1.00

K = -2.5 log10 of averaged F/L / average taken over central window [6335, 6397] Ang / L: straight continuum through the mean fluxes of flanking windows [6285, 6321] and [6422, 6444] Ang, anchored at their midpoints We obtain 0.03 mag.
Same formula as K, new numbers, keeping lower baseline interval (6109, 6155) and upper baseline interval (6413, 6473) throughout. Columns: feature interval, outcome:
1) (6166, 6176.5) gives 0.10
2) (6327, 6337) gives 0.08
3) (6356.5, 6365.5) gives 0.08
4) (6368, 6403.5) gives 0.02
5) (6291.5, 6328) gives 0.01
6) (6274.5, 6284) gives 0.06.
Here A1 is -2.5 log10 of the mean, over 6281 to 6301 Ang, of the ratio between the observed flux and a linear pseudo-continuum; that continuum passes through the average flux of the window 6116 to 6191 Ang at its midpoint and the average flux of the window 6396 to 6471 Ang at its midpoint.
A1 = 0.01 mag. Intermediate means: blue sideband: 6.14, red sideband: 6.43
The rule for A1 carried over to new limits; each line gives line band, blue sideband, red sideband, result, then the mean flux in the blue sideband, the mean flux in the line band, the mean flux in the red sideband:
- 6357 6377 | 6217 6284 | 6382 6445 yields 0.018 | 5.95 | 6.16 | 6.39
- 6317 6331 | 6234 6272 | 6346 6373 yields -0.018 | 5.93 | 6.19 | 6.17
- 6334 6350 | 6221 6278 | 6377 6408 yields 0.016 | 5.94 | 6.09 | 6.31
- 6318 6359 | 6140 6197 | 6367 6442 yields 0.024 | 6.08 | 6.15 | 6.36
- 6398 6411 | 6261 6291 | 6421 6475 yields -0.001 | 6.05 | 6.37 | 6.47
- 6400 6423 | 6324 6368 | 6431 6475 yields -0.012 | 6.12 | 6.4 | 6.46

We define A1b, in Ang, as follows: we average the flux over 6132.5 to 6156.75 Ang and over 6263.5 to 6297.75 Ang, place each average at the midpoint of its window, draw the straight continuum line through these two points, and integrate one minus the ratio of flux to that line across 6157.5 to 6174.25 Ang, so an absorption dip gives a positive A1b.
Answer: 1.2 Ang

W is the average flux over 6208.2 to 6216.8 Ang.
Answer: 6.24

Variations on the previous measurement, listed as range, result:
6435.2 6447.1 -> 6.5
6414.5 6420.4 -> 6.39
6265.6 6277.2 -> 6.01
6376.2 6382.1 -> 6.18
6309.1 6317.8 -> 6.29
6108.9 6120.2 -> 6.47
